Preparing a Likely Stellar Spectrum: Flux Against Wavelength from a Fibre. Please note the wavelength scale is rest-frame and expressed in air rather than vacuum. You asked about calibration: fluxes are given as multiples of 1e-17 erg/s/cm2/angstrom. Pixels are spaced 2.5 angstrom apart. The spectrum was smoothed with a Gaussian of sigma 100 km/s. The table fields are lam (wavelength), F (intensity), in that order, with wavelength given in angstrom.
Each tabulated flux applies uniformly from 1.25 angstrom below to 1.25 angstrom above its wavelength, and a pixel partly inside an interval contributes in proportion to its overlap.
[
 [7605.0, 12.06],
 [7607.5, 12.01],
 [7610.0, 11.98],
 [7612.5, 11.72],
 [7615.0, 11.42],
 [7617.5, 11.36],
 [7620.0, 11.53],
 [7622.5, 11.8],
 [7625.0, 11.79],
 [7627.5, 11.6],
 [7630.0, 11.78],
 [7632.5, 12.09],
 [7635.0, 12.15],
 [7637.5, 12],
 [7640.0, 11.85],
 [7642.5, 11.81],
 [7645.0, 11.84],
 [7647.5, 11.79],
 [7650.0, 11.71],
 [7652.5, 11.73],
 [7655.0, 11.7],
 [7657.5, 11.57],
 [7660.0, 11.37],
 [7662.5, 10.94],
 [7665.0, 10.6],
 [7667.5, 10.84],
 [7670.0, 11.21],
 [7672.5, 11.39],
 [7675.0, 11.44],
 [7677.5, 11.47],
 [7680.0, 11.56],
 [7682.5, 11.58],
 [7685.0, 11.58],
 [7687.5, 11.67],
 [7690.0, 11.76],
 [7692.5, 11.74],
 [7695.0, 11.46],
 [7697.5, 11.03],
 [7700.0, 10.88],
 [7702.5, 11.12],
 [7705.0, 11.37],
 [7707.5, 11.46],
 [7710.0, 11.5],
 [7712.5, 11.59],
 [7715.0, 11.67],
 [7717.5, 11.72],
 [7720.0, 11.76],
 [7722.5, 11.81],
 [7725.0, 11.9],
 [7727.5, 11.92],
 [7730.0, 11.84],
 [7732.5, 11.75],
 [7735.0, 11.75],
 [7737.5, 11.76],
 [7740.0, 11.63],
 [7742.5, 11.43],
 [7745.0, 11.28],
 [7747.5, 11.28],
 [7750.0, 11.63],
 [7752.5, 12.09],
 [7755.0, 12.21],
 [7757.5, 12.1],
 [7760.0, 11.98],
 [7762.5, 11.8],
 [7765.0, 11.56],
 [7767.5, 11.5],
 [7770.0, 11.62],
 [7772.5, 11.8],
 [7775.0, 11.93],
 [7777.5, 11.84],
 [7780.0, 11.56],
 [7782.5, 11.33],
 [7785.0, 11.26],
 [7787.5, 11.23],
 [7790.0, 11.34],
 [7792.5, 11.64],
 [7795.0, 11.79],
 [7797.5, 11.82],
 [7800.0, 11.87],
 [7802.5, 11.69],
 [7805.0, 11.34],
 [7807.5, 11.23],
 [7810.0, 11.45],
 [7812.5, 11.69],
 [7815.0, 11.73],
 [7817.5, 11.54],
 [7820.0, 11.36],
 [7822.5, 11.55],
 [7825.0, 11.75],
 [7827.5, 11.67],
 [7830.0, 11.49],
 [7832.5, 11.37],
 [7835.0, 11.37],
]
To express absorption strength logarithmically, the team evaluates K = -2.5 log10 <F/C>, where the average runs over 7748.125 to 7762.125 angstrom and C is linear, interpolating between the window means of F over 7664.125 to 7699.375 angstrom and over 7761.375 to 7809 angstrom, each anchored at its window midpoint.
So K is -0.04 mag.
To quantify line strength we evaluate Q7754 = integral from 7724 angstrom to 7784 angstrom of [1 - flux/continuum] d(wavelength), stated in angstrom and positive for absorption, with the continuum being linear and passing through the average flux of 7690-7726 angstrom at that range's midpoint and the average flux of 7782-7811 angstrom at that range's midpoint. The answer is -1.2 angstrom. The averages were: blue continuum 11.5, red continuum 11.5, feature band 11.7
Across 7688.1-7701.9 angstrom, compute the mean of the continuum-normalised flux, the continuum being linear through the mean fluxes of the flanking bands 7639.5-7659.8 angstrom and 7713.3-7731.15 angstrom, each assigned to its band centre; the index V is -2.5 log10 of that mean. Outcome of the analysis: 0.04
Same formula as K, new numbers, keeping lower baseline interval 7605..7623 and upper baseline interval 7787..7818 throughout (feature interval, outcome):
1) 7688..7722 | 0.02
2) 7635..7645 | -0.02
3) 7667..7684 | 0.03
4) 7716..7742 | -0.01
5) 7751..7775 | -0.02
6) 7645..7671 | 0.03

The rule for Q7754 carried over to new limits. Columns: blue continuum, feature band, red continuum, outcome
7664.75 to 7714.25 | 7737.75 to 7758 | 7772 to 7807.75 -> -0.34 angstrom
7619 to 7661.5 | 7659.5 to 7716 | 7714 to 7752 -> 1.77 angstrom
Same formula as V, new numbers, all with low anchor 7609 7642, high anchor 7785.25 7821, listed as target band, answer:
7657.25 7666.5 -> 0.063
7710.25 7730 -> -0.010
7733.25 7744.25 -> 0.000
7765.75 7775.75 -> -0.010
